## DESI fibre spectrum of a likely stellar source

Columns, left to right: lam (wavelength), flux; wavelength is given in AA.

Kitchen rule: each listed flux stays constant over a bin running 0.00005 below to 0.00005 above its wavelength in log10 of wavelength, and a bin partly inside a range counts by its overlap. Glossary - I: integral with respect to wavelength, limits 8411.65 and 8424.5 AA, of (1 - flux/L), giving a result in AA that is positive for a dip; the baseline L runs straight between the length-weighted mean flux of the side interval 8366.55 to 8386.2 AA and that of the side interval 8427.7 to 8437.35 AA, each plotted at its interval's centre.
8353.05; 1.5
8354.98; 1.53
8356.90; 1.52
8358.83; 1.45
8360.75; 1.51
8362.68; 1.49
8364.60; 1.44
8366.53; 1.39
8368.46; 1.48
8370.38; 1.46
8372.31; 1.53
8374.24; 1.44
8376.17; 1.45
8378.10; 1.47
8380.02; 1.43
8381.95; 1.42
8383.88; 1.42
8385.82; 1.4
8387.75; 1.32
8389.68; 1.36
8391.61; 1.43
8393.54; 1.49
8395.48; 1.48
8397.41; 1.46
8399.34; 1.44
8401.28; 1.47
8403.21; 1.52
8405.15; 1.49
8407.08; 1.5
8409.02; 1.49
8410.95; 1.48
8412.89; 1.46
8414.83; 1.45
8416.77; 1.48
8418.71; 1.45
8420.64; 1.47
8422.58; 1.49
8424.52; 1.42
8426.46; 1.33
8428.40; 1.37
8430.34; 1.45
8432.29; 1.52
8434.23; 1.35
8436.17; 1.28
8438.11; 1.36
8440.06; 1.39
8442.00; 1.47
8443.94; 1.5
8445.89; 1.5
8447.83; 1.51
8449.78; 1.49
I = -0.51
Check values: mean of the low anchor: 1.45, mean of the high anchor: 1.39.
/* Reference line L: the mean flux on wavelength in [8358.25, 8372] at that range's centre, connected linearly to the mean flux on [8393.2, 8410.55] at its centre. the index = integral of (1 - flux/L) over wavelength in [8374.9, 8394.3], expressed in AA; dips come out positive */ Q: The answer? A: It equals 0.7 AA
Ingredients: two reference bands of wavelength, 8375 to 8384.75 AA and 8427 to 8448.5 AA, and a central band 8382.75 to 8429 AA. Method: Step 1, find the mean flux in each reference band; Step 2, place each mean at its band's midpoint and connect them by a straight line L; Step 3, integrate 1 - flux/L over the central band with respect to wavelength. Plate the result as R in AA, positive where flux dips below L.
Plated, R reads -0.4 AA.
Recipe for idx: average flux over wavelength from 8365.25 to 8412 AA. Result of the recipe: 1.45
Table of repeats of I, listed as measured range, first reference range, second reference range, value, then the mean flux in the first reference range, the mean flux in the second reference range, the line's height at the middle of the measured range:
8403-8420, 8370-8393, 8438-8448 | -0.4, 1.43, 1.46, 1.44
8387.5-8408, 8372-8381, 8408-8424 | 0.1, 1.46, 1.47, 1.47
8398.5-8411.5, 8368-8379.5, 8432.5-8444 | -0.5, 1.47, 1.39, 1.43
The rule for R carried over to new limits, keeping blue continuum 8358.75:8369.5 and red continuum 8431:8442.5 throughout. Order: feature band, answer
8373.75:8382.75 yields 0.04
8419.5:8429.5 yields -0.09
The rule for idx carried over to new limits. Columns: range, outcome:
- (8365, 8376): 1.46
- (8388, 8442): 1.44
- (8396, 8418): 1.48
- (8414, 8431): 1.43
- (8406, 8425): 1.47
